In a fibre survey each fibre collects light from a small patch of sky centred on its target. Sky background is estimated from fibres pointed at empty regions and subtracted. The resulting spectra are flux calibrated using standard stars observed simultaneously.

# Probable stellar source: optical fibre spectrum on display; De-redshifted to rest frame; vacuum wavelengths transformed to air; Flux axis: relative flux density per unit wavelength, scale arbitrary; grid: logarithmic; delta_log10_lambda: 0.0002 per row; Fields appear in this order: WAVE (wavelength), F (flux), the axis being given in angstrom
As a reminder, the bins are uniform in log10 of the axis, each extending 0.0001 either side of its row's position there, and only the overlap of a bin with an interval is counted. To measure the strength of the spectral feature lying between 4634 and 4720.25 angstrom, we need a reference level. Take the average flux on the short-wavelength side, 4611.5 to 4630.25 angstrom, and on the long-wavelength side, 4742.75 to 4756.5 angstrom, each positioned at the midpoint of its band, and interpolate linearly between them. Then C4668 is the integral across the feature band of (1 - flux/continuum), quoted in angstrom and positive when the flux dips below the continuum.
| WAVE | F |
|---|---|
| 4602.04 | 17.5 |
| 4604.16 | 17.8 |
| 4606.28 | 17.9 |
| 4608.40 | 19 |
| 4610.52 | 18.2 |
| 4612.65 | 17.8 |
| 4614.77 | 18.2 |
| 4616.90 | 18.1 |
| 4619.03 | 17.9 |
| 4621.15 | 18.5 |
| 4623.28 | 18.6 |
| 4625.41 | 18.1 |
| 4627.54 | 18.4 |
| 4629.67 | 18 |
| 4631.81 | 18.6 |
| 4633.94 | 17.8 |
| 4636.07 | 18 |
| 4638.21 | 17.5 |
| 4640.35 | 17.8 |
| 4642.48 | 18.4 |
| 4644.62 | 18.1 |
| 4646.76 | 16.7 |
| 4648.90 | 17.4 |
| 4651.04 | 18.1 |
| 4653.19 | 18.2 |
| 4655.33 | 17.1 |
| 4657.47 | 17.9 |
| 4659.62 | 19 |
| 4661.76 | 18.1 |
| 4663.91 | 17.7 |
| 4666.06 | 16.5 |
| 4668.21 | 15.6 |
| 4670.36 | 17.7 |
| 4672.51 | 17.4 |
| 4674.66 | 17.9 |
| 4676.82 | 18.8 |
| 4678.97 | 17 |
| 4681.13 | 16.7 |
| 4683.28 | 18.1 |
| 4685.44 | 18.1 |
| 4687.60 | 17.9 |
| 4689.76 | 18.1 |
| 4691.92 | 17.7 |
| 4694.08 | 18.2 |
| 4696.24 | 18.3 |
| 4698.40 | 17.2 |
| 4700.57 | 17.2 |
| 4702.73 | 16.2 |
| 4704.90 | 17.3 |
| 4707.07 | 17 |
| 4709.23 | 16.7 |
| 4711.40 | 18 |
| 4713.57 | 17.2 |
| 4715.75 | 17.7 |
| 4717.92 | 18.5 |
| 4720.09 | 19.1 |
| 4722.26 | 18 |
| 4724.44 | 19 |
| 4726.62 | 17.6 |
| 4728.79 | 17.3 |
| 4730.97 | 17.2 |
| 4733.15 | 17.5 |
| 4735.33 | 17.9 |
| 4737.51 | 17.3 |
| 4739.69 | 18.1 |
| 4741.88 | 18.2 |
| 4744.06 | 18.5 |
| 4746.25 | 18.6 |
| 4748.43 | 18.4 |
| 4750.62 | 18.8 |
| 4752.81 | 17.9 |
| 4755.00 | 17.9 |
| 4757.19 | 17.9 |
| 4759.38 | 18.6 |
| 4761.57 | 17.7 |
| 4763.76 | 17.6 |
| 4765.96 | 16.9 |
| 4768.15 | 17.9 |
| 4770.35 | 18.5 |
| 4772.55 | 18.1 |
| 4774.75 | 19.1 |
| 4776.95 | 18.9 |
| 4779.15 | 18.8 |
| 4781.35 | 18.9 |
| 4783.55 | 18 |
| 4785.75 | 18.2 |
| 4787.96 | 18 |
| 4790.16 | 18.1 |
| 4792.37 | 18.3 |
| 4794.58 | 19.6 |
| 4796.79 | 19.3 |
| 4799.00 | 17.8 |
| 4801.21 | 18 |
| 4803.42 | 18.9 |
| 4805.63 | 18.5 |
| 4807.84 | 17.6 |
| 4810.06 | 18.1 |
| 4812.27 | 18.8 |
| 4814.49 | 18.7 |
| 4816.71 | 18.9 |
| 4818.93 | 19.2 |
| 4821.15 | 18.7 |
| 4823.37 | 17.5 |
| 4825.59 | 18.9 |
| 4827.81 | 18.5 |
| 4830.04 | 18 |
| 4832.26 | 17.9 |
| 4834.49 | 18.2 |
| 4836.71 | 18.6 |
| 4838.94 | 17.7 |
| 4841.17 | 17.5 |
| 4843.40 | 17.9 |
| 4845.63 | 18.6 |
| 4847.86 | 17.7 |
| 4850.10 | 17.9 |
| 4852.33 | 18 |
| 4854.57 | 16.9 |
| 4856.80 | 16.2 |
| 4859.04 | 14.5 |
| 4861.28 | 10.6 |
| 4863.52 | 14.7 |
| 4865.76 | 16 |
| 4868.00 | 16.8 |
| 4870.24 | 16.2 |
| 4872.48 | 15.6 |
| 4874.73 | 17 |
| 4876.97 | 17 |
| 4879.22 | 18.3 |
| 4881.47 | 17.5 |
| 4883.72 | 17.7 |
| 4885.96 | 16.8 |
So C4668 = 2.9 angstrom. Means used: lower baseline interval 18.2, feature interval 17.6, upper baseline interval 18.3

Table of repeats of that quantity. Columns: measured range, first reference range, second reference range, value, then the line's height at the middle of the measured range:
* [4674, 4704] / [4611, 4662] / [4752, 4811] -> 0.7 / 18.1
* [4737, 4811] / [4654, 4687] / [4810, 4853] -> -1.0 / 18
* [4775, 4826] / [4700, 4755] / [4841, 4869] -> -4.6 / 17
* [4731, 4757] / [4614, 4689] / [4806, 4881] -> -0.7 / 17.6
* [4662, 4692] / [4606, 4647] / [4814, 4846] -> 1.0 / 18.2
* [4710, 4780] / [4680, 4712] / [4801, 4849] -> -1.1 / 17.8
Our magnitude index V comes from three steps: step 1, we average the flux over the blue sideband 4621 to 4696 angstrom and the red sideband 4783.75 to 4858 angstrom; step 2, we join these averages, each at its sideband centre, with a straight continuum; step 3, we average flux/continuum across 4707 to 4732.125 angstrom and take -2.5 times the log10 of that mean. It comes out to 0.01 mag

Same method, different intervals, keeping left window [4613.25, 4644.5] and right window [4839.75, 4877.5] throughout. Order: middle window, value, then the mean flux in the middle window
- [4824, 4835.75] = -0.103 mag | 18.3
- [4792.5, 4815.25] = -0.104 mag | 18.5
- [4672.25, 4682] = 0.012 mag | 17.6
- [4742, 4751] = -0.077 mag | 18.5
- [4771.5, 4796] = -0.097 mag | 18.6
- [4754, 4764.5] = -0.050 mag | 18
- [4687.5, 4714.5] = 0.009 mag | 17.5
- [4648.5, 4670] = 0.021 mag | 17.6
